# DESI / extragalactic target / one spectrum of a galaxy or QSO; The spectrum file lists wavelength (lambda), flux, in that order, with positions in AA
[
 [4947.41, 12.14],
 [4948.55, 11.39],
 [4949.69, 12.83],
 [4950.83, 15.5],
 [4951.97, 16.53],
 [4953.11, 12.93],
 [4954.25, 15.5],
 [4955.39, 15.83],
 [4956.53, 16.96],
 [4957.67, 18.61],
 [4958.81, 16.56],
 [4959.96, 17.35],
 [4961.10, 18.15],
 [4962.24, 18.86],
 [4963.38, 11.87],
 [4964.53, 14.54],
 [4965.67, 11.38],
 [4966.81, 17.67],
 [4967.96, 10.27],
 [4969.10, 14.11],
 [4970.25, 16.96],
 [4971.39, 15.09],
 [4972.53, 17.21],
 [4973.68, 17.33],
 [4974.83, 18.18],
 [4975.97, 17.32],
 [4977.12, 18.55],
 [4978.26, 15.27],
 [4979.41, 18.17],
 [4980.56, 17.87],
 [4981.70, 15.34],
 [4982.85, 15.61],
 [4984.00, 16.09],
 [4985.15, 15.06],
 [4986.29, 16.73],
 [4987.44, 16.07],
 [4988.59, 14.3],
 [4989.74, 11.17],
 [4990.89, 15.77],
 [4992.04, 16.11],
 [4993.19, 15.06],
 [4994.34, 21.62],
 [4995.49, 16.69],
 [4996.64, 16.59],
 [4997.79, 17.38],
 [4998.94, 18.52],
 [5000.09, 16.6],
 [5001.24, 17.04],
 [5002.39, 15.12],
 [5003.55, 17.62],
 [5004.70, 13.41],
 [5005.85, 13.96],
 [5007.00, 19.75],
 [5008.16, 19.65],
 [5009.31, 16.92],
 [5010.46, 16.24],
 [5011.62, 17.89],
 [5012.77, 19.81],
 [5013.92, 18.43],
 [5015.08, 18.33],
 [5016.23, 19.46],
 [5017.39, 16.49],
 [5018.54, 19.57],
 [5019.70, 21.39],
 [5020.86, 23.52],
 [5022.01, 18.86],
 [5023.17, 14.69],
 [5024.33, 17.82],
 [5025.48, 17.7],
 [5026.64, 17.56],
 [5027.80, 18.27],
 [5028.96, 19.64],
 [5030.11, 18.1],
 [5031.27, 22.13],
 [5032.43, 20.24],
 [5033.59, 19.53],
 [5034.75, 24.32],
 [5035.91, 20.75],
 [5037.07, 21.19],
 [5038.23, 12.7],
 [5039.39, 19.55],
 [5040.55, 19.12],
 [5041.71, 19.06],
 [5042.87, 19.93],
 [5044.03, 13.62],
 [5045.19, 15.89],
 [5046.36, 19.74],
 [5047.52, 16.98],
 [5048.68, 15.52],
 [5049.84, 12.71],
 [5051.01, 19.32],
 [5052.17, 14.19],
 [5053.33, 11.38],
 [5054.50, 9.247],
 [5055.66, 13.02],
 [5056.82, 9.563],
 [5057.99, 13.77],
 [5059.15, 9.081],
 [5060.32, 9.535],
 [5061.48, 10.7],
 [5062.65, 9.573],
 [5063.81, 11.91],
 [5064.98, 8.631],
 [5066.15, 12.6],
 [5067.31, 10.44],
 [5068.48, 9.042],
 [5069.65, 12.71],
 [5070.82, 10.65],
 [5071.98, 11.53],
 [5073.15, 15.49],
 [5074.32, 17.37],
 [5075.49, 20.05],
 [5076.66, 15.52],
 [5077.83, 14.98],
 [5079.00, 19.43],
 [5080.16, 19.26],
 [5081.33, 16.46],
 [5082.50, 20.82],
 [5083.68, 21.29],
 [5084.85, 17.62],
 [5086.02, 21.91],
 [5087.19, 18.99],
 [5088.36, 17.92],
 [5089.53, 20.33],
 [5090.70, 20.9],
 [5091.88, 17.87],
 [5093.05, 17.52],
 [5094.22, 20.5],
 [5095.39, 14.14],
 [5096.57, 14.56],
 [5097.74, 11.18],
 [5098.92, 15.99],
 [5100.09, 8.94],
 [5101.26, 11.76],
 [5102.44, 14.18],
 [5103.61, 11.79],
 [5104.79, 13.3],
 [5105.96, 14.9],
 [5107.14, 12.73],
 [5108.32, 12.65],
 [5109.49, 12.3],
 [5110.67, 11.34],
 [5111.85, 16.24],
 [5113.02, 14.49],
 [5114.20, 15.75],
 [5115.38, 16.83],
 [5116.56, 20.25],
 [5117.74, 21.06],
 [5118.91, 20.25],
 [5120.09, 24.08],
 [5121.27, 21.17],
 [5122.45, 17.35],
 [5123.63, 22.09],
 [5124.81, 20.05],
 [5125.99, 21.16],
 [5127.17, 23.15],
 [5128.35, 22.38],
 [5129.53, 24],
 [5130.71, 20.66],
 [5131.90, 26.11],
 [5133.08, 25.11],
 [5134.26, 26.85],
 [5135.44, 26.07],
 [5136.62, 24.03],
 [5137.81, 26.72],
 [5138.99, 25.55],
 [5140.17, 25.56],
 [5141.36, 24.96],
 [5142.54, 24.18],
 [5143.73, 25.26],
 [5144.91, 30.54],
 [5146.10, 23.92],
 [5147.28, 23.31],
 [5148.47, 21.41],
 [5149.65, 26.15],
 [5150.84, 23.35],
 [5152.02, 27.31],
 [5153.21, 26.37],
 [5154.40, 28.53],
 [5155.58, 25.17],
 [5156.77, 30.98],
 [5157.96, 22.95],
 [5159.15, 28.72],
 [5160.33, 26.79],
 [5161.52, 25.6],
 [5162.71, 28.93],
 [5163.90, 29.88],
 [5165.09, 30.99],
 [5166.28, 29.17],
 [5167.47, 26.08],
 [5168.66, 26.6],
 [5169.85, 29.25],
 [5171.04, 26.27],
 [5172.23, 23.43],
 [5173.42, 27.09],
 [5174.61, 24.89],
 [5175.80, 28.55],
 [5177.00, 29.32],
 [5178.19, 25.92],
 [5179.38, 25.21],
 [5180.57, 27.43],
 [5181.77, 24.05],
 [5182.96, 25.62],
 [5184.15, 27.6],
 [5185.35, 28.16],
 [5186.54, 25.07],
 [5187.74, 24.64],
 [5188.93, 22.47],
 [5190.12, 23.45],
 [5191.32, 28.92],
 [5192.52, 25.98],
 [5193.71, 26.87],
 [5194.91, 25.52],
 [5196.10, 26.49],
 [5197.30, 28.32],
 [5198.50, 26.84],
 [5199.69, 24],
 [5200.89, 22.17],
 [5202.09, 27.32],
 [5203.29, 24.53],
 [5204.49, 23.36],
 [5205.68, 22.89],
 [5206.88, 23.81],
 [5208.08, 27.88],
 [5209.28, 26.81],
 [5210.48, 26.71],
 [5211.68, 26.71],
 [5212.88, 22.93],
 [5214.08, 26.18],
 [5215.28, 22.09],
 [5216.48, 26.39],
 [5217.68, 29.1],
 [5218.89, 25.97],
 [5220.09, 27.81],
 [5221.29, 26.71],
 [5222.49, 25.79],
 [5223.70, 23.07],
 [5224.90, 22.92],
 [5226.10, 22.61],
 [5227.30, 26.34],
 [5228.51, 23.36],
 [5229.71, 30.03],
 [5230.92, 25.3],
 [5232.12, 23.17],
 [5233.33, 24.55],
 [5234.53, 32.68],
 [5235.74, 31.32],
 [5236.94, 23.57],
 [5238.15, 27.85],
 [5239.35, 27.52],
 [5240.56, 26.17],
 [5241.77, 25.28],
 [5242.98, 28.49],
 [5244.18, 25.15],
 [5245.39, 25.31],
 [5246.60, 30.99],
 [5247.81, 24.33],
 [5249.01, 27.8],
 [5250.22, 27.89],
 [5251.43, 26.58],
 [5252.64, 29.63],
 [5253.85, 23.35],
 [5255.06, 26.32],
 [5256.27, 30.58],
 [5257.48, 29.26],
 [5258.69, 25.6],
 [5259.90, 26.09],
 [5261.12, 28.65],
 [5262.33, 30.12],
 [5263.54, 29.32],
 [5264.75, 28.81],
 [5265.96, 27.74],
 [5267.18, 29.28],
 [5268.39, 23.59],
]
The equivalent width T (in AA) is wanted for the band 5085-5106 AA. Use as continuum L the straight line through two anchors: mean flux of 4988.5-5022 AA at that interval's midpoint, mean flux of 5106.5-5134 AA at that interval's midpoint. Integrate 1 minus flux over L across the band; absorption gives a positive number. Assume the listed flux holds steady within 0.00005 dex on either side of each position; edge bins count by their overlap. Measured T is 3.2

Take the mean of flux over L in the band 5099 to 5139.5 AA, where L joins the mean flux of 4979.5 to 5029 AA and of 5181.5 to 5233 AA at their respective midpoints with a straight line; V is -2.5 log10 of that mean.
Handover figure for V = 0.16 mag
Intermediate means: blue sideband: 17.2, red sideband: 25.5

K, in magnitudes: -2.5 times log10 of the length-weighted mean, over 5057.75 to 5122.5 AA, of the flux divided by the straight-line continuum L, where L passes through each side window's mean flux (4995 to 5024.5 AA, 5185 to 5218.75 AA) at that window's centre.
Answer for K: 0.34 mag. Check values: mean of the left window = 17.8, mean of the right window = 25.5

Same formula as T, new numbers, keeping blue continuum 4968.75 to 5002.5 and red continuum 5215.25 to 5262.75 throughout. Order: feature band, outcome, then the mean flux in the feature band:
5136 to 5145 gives -1.14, 25.6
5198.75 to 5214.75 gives 0.21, 25.1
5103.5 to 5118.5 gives 4.52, 15.1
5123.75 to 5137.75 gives -0.84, 23.7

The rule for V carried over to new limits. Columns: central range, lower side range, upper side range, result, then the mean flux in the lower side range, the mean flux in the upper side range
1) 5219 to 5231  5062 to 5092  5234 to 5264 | 0.02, 15.9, 27.6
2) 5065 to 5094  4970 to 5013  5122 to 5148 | 0.27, 16.7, 24.1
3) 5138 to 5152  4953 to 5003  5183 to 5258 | -0.09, 16.2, 26.1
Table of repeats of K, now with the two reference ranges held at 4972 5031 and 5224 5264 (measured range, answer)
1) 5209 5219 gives -0.01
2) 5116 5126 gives 0.06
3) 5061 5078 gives 0.49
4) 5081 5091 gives 0.06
